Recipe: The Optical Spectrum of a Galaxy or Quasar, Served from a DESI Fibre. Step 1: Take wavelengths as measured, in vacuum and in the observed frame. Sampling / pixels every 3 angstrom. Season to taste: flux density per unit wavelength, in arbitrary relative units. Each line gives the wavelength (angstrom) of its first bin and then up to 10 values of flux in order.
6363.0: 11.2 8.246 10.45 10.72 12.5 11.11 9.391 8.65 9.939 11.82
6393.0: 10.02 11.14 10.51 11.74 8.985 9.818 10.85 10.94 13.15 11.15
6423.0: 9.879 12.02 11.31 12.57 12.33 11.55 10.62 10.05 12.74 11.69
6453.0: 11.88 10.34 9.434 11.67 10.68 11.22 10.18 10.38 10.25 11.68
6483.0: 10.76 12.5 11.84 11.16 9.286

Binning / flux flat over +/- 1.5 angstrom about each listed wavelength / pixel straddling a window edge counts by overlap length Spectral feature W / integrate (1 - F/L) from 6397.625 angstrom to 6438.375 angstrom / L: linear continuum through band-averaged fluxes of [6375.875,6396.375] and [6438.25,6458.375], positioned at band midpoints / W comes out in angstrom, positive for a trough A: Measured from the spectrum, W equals -1.7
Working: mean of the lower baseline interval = 10.3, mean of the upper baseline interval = 11.2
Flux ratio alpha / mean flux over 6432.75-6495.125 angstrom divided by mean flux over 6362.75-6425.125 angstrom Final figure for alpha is 1.05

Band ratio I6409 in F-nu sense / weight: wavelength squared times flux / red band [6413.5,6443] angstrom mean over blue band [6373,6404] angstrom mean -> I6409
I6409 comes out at 1.10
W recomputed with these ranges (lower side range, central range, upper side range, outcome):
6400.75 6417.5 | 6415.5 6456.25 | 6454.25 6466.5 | -3.4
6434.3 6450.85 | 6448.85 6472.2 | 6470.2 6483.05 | 0.3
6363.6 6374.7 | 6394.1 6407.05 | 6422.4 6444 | 0.3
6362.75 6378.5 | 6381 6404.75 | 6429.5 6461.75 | 1.0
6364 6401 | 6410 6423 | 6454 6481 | -1.1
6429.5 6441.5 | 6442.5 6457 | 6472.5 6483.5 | 0.1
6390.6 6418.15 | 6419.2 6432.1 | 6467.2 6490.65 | -0.5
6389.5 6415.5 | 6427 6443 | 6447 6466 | -1.1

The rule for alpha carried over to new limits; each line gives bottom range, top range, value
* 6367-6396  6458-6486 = 1.03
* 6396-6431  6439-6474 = 1.00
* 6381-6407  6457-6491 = 1.07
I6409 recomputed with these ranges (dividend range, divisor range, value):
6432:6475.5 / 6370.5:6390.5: 1.08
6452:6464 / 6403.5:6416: 1.07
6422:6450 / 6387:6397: 1.08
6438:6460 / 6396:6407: 1.07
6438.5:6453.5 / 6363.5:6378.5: 1.10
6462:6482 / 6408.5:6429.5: 0.98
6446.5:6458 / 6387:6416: 1.09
